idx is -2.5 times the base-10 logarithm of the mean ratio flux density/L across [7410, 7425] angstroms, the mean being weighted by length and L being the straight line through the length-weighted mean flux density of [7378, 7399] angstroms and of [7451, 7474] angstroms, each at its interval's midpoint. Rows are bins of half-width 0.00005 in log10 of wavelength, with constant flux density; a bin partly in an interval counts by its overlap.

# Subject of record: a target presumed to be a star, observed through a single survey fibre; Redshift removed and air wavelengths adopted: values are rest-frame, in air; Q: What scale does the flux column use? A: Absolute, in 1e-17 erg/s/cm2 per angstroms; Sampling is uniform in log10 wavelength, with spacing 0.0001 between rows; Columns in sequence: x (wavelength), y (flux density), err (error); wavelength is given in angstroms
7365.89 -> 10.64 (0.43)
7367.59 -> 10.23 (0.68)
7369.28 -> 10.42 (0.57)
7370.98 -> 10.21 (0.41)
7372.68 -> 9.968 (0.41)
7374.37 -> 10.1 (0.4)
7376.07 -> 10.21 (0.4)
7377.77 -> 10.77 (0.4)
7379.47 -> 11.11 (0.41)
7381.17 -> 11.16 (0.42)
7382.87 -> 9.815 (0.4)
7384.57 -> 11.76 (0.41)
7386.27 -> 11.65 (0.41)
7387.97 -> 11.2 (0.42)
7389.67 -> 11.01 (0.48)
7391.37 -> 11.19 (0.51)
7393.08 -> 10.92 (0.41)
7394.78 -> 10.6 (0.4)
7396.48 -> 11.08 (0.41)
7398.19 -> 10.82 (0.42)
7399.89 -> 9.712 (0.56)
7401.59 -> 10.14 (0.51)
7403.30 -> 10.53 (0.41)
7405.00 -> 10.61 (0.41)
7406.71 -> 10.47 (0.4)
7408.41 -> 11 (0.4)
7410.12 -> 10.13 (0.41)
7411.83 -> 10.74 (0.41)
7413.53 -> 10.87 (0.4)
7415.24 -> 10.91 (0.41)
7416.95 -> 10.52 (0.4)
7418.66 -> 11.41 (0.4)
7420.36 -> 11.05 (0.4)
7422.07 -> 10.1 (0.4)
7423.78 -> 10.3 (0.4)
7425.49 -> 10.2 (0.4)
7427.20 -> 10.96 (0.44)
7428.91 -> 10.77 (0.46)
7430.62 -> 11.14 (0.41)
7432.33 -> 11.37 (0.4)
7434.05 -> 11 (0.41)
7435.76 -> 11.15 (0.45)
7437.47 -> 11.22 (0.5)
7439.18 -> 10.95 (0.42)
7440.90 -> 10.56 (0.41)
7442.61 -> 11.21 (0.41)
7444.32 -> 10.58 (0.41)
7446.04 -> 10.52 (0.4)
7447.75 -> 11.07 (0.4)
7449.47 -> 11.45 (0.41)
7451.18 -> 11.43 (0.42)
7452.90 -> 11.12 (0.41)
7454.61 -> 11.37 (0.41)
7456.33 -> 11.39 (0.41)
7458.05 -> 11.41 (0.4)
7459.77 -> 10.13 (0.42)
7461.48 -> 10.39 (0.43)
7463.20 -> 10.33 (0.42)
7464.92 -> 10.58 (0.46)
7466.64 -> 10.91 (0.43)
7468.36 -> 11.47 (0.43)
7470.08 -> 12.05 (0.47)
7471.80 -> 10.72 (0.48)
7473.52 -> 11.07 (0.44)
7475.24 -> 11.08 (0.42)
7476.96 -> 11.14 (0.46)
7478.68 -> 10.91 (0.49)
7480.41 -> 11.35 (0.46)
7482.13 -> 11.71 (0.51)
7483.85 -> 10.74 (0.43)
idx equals 0.03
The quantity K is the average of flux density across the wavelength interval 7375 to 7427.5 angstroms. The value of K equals 10.7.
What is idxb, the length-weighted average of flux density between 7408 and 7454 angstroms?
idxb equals 10.9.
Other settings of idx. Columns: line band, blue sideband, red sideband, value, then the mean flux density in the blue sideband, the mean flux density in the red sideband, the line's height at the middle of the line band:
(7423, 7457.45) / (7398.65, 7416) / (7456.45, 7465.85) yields -0.04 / 10.5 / 10.6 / 10.6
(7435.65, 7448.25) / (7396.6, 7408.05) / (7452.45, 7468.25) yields -0.02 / 10.5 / 10.9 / 10.7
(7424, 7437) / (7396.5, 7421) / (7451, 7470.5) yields -0.01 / 10.6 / 11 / 10.8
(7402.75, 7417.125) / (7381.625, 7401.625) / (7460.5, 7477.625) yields 0.02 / 10.9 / 11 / 10.9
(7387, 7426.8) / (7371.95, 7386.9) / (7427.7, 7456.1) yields 0.02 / 10.7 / 11.1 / 10.9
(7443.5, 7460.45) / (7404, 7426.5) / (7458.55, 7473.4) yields -0.03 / 10.6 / 10.9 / 10.8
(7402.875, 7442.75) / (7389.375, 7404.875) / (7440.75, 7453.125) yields 0.00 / 10.7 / 11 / 10.8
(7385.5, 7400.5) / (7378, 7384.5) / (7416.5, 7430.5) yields -0.01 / 10.8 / 10.7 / 10.8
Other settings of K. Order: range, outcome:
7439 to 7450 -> 10.9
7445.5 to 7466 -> 10.9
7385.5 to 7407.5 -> 10.8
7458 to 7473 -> 10.9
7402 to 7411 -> 10.5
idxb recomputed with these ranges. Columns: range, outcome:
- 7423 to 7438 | 10.9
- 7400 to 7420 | 10.6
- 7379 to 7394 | 11.1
